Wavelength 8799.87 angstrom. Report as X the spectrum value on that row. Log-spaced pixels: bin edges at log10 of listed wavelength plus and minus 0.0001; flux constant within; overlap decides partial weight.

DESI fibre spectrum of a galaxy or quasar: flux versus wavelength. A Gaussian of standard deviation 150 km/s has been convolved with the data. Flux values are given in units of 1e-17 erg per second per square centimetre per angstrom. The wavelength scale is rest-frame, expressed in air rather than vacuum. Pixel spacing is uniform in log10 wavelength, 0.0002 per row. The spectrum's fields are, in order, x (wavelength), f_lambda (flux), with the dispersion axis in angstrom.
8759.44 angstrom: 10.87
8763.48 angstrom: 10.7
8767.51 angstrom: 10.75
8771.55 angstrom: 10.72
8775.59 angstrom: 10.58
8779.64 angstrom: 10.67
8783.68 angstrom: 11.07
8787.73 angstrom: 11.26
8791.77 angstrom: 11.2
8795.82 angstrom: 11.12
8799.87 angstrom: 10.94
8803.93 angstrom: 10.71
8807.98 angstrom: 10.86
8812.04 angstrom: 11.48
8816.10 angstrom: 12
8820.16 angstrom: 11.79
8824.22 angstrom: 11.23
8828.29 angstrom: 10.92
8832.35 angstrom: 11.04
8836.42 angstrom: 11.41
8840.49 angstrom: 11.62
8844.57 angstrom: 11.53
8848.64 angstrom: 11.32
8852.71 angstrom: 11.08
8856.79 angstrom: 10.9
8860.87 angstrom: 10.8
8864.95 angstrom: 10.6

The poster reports 10.94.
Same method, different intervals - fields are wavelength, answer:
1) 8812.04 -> 11.48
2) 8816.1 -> 12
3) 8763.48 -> 10.7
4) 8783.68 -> 11.07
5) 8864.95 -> 10.6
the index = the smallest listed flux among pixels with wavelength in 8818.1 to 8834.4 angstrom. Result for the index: 10.92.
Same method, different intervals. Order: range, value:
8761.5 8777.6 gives 10.58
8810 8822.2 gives 11.48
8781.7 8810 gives 10.71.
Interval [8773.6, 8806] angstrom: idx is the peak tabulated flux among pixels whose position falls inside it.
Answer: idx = 11.26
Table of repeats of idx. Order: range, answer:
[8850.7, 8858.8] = 11.08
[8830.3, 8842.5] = 11.62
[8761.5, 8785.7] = 11.07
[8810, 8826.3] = 12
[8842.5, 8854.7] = 11.53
